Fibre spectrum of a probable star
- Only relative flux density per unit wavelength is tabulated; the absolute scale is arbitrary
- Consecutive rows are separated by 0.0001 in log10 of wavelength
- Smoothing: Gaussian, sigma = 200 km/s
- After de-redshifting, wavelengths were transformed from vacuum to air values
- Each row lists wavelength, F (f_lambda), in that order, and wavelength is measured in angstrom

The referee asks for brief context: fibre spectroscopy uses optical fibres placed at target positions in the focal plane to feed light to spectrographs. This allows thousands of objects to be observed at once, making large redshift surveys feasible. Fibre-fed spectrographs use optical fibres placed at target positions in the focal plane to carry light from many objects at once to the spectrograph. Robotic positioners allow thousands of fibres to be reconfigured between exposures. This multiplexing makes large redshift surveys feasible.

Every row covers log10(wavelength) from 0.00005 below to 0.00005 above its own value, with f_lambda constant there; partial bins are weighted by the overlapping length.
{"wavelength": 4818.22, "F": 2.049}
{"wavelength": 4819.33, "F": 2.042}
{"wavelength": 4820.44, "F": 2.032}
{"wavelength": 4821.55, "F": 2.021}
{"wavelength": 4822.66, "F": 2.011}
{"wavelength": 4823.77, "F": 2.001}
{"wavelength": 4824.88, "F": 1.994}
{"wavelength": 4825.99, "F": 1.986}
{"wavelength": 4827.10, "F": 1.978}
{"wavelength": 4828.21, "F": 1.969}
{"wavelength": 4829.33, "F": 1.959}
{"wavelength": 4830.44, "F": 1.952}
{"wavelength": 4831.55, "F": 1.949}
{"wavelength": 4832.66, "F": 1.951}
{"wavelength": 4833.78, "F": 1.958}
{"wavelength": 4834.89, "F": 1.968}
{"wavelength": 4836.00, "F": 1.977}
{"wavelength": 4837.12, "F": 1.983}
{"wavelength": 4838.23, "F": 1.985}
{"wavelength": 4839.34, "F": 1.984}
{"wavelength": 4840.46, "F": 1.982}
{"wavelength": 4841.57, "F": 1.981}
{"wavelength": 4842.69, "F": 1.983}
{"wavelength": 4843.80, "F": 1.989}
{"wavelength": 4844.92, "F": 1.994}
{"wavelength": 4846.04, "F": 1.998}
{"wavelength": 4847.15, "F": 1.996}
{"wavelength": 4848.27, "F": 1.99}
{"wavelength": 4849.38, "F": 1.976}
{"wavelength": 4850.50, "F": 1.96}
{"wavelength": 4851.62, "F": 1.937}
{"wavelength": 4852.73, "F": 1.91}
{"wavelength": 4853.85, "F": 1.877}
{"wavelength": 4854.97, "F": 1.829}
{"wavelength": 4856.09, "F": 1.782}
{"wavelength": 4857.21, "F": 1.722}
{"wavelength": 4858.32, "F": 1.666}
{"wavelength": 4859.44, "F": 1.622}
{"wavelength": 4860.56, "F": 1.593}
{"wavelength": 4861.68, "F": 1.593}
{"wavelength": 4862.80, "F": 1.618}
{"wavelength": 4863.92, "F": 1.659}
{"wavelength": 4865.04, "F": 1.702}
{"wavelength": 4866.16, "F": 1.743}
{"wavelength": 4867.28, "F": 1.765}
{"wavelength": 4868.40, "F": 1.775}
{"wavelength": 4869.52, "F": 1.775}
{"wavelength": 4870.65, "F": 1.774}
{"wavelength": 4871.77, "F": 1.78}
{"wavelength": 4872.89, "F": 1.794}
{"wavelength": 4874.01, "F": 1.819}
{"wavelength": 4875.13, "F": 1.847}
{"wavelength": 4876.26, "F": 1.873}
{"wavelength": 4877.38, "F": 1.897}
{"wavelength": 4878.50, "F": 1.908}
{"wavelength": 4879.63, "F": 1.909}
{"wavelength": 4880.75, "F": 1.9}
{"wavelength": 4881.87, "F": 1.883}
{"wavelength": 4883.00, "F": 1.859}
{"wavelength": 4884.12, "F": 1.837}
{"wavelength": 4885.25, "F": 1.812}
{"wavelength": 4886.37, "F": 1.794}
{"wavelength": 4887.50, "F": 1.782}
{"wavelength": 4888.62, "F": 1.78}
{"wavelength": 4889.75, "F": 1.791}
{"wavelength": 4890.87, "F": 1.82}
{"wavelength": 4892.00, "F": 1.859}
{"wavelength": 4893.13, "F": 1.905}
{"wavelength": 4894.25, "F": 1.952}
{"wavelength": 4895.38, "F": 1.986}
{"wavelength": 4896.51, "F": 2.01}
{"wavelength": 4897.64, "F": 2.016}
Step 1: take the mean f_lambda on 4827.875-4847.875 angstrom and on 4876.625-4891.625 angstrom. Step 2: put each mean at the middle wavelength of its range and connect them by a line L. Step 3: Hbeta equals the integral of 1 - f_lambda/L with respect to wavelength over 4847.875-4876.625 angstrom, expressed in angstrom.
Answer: 1.9 angstrom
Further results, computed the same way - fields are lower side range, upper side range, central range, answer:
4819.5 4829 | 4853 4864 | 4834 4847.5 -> -0.9 angstrom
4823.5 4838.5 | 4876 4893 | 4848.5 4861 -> 0.7 angstrom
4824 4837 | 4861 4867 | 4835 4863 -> -1.2 angstrom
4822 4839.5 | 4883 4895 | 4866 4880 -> 0.4 angstrom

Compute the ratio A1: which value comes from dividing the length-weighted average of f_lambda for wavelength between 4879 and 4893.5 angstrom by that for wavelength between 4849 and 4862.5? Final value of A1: 1.03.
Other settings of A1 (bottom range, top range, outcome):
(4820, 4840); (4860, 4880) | 0.89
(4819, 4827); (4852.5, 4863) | 0.85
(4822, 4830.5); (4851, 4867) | 0.87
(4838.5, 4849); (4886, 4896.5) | 0.94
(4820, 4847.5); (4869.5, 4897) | 0.94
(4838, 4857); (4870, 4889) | 0.95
